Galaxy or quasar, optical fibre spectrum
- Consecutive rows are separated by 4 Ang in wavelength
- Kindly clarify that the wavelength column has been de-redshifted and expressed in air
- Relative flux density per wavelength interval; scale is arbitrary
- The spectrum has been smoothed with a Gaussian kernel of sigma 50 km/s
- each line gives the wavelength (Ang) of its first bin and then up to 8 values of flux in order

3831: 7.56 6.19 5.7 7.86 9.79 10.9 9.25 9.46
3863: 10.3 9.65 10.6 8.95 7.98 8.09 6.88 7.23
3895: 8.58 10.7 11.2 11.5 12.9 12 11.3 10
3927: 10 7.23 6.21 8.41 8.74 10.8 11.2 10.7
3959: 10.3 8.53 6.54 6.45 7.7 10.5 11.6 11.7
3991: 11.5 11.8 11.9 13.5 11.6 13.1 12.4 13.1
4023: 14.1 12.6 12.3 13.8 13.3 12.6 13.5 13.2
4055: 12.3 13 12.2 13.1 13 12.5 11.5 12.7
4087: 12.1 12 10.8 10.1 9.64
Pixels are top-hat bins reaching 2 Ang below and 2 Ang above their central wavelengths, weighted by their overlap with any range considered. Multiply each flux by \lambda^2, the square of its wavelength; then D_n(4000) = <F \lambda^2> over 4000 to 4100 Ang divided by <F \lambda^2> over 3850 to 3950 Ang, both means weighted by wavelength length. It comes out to 1.42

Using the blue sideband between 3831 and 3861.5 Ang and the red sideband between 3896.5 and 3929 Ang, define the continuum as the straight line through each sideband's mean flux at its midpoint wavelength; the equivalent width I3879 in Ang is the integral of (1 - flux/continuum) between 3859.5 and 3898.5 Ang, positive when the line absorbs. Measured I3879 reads 3.6 Ang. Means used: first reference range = 8.42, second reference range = 11.2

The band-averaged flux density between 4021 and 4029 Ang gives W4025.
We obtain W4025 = 13.3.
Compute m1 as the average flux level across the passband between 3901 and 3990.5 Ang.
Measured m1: 9.82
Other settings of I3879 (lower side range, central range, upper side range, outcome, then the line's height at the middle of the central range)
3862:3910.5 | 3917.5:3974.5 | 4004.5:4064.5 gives 9.5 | 10.8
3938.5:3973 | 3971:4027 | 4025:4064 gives -3.7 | 11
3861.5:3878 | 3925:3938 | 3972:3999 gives 3.0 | 10.3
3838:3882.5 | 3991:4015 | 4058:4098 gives -2.4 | 11.2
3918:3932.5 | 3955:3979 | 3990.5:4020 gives 5.8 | 11.1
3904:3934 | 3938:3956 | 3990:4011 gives 1.8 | 11.1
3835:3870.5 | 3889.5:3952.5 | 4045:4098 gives 1.1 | 10.1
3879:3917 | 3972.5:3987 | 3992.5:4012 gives 2.1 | 11.8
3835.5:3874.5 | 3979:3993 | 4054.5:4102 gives -0.8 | 10.9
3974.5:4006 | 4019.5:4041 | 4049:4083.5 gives -2.1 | 12.1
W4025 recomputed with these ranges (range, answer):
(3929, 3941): 7.28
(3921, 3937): 8.36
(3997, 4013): 12.5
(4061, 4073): 12.8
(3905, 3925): 11.5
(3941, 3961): 10.3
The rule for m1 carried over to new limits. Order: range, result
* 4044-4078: 12.8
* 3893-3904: 10.1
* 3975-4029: 12.1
